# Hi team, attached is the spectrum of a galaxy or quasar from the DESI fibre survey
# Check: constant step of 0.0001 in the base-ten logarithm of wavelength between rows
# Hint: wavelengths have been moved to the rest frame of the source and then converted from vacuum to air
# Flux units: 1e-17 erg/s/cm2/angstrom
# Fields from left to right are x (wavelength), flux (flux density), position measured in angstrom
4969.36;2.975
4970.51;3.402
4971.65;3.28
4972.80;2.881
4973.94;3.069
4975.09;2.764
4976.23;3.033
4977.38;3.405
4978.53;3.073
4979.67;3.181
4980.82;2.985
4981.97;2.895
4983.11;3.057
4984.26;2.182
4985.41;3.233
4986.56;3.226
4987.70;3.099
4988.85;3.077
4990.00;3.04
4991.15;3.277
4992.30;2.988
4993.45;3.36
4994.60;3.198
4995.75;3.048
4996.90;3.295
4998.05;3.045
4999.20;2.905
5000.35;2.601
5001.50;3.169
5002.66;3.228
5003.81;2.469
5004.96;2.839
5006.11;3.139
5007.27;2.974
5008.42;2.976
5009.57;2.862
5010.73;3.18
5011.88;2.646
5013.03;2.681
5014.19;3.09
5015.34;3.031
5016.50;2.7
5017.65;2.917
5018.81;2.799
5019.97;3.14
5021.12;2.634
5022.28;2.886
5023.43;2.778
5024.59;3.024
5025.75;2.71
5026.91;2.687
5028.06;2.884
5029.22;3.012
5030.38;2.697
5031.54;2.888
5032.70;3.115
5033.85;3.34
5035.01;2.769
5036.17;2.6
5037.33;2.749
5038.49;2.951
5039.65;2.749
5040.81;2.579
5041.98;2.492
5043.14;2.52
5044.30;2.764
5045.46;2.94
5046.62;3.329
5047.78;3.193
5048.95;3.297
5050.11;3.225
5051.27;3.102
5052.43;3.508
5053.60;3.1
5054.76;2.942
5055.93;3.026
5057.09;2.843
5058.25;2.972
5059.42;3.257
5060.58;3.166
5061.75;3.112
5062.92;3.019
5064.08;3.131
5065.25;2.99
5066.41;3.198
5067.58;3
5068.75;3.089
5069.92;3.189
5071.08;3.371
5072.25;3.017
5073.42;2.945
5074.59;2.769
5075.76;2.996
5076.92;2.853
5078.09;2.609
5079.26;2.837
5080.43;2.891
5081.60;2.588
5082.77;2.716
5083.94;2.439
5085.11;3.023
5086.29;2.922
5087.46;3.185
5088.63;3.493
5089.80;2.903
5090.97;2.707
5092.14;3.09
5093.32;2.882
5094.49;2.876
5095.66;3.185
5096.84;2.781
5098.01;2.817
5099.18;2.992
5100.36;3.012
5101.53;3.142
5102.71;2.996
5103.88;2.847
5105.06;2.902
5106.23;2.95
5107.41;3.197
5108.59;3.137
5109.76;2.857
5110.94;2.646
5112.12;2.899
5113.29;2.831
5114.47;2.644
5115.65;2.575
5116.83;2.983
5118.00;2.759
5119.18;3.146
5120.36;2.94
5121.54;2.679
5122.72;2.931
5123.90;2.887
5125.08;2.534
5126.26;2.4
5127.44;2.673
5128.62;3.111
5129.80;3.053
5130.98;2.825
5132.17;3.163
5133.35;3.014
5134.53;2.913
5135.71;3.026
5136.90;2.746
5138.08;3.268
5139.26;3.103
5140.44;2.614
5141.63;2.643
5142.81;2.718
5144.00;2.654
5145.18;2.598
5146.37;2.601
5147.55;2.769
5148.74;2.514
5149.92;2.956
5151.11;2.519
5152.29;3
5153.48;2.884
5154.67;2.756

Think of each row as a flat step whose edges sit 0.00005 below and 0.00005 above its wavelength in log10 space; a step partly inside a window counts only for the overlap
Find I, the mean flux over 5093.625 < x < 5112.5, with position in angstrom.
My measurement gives 2.95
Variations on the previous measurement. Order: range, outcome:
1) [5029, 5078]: 2.99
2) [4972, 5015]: 3.01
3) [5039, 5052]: 2.93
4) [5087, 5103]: 3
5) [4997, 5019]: 2.92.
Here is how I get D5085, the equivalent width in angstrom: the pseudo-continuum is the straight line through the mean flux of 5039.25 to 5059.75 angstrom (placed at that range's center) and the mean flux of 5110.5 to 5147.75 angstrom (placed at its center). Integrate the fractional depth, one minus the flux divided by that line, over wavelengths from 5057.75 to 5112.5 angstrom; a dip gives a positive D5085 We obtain -1.0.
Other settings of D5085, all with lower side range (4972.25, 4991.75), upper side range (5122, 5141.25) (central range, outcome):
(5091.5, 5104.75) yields -0.2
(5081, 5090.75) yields 0.1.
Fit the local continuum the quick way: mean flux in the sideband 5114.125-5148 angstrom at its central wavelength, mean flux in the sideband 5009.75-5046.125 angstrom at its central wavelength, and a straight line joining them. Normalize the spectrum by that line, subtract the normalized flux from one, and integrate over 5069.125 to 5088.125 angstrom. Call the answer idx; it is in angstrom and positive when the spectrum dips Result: -0.46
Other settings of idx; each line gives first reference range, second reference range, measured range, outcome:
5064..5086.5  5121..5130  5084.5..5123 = -1.3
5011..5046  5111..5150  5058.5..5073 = -1.5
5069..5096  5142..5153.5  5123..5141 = -0.8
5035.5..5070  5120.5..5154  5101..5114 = -0.3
